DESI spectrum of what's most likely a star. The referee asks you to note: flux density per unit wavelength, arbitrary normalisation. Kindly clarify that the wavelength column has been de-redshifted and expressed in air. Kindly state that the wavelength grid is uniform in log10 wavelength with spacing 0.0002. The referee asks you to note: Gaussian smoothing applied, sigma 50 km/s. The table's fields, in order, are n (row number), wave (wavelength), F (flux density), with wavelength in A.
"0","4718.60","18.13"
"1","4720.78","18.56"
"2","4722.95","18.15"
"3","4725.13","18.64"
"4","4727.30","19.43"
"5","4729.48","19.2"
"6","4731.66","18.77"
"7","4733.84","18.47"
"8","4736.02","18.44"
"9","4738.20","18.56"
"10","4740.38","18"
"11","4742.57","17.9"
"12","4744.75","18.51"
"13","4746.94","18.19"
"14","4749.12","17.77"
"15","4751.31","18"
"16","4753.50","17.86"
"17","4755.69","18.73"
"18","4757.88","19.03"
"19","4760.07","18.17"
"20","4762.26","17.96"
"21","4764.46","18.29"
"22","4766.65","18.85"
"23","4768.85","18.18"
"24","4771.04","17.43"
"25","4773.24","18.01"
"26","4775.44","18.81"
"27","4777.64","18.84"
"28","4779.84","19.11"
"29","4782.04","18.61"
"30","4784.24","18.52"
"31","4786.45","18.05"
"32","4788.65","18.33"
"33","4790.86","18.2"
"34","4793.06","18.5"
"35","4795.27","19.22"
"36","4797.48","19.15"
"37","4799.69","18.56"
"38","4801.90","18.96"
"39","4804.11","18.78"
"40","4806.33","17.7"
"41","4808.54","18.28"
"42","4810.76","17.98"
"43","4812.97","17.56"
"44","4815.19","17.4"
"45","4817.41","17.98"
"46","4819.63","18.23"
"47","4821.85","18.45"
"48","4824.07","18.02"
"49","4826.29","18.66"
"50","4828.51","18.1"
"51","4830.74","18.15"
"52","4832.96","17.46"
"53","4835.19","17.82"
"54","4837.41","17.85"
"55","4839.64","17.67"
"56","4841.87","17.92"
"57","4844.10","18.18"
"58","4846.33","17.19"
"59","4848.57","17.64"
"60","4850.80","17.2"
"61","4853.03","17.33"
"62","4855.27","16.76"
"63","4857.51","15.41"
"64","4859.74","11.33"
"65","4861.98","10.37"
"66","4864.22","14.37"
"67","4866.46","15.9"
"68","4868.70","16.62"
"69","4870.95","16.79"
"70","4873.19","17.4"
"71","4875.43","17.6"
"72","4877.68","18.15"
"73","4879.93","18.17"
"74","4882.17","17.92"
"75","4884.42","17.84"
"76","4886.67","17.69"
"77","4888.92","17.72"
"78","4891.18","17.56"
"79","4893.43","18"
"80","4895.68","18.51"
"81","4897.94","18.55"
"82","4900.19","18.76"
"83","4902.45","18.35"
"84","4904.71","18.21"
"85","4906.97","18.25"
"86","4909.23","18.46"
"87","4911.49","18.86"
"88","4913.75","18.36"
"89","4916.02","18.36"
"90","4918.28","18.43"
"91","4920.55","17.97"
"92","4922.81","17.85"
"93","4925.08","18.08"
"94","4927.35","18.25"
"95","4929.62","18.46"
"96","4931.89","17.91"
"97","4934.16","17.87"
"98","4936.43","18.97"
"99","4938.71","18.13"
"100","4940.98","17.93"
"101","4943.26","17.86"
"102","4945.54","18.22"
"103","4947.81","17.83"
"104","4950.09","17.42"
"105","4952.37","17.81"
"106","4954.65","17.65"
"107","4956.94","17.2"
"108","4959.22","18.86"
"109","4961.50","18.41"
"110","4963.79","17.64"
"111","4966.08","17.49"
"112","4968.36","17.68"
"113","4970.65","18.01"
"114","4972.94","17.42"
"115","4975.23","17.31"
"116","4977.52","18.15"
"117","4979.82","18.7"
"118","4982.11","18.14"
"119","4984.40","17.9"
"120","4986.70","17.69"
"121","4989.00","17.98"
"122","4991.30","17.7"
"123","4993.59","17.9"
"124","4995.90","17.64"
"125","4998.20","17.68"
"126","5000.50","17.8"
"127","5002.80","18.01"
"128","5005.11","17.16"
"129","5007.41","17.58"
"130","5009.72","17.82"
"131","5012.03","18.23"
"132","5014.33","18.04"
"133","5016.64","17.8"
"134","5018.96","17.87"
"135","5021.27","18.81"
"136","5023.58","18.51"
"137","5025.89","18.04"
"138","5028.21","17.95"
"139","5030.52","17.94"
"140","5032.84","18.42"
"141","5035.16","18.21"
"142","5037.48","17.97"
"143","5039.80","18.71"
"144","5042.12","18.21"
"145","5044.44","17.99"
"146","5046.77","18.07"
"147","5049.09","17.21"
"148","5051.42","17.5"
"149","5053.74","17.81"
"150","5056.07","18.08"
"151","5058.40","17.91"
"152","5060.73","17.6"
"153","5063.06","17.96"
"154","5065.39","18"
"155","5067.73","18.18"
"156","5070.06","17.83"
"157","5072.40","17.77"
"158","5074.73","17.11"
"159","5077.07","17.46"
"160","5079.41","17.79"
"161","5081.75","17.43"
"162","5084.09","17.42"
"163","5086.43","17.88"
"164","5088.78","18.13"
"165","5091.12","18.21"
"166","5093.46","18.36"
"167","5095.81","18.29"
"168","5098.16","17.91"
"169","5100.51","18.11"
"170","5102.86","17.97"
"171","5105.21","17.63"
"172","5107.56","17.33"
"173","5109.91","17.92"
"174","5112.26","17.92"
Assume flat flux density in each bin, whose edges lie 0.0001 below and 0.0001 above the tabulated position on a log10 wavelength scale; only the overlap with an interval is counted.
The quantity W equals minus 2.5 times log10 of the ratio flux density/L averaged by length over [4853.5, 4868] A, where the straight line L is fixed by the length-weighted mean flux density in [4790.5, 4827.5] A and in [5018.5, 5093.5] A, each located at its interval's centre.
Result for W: 0.269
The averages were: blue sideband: 18.3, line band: 14.2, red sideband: 17.9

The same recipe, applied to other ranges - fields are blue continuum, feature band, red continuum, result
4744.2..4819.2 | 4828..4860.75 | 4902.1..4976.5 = 0.07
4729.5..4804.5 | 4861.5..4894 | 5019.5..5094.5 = 0.08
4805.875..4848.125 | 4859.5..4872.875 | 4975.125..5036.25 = 0.22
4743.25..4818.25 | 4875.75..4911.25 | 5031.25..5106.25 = 0.00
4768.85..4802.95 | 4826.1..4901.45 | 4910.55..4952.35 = 0.07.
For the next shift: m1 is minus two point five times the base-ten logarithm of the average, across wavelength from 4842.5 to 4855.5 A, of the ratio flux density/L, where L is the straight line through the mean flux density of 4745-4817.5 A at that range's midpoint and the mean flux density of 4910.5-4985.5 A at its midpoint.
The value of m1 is 0.05 mag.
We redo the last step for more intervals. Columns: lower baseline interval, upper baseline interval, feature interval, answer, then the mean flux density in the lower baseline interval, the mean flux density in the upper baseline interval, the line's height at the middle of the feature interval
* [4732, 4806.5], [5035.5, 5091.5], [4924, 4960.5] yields 0.003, 18.4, 17.8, 18.1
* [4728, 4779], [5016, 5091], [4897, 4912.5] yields -0.021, 18.4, 17.9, 18.1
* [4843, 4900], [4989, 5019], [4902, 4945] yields -0.063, 16.8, 17.8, 17.2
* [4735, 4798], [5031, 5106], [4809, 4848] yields 0.022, 18.4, 17.9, 18.3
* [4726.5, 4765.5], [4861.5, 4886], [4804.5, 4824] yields -0.031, 18.4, 16.7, 17.5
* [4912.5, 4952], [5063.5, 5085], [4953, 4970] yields 0.010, 18.1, 17.7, 18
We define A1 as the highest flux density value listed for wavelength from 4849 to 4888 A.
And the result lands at 18.17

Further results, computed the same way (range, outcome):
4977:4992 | 18.7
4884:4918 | 18.86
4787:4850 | 19.22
